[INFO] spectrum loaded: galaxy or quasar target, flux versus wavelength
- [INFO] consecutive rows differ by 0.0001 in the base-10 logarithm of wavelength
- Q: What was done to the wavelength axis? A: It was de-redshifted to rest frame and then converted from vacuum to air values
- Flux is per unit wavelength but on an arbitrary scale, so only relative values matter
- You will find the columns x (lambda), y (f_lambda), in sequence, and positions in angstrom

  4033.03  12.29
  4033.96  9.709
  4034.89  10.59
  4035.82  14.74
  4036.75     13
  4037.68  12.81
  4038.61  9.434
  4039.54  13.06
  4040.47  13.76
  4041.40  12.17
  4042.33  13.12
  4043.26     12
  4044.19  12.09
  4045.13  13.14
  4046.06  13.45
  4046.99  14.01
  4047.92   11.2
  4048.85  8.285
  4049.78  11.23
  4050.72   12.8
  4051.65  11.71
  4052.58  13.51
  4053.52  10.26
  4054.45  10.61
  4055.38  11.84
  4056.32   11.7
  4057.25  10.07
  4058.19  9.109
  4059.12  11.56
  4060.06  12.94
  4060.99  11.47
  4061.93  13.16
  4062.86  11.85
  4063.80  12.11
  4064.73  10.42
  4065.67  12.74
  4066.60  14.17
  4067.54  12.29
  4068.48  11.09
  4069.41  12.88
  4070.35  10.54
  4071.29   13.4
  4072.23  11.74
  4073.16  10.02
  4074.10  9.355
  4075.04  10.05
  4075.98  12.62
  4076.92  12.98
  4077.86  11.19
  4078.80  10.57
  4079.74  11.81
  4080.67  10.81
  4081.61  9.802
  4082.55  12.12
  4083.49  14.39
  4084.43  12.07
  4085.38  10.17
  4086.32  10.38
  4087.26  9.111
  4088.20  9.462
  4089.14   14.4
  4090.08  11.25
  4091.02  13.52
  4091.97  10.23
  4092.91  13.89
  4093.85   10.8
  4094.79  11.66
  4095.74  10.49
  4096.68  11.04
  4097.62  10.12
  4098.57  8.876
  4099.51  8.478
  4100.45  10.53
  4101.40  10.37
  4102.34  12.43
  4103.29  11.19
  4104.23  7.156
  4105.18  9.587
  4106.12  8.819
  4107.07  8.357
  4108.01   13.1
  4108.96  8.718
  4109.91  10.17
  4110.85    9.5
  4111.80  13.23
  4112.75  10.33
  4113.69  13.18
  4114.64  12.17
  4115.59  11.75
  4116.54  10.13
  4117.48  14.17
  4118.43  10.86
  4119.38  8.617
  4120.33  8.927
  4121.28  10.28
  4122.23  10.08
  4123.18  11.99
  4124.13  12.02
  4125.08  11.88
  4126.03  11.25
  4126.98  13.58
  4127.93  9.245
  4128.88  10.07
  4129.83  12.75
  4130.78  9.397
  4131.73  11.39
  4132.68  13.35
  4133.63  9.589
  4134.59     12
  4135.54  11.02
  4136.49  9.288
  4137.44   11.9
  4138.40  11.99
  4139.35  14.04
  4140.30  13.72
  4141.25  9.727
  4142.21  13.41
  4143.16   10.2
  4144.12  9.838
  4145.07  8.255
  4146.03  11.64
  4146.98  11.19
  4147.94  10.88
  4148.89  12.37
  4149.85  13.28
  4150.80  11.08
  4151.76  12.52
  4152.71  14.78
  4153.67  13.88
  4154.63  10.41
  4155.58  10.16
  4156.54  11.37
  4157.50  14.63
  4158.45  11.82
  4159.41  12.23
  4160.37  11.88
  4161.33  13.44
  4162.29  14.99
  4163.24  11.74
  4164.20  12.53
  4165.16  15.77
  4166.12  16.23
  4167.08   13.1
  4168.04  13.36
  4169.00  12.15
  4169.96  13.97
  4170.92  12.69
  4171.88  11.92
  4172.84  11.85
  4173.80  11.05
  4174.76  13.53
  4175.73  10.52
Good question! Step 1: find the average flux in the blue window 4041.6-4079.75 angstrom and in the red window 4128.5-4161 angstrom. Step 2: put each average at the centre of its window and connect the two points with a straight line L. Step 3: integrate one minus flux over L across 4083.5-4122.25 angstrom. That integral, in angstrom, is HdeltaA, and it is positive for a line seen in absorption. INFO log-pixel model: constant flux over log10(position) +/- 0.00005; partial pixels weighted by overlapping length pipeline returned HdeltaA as 3.1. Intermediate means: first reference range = 11.7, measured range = 10.8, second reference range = 11.7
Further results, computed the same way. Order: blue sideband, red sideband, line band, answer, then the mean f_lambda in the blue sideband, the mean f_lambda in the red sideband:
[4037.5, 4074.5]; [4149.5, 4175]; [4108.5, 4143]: 3.4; 11.8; 12.8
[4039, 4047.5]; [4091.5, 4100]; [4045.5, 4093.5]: 0.6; 12.9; 10.6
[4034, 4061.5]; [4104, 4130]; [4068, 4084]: -0.1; 11.9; 10.8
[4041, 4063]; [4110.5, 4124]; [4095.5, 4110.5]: 1.8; 11.8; 11.1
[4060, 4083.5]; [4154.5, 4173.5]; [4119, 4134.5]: 1.8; 11.7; 12.8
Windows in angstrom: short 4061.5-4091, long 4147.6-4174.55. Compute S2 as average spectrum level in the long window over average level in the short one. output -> 1.1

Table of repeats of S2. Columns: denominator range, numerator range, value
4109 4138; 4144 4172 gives 1.13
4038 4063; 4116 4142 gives 0.95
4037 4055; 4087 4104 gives 0.91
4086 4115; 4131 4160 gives 1.09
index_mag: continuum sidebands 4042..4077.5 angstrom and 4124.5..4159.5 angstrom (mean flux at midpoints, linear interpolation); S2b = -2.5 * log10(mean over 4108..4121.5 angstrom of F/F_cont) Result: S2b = 0.070 mag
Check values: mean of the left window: 11.8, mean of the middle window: 10.9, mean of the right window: 11.6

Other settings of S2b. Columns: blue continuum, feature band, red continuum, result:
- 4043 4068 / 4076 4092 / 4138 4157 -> 0.03 mag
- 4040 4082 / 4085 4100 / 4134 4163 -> 0.09 mag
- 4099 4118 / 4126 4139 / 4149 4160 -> 0.03 mag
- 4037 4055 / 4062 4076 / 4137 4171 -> 0.04 mag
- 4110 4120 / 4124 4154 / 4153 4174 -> 0.04 mag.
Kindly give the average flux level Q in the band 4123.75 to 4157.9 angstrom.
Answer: 11.6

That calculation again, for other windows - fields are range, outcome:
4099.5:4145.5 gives 10.9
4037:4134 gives 11.3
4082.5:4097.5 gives 11.5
